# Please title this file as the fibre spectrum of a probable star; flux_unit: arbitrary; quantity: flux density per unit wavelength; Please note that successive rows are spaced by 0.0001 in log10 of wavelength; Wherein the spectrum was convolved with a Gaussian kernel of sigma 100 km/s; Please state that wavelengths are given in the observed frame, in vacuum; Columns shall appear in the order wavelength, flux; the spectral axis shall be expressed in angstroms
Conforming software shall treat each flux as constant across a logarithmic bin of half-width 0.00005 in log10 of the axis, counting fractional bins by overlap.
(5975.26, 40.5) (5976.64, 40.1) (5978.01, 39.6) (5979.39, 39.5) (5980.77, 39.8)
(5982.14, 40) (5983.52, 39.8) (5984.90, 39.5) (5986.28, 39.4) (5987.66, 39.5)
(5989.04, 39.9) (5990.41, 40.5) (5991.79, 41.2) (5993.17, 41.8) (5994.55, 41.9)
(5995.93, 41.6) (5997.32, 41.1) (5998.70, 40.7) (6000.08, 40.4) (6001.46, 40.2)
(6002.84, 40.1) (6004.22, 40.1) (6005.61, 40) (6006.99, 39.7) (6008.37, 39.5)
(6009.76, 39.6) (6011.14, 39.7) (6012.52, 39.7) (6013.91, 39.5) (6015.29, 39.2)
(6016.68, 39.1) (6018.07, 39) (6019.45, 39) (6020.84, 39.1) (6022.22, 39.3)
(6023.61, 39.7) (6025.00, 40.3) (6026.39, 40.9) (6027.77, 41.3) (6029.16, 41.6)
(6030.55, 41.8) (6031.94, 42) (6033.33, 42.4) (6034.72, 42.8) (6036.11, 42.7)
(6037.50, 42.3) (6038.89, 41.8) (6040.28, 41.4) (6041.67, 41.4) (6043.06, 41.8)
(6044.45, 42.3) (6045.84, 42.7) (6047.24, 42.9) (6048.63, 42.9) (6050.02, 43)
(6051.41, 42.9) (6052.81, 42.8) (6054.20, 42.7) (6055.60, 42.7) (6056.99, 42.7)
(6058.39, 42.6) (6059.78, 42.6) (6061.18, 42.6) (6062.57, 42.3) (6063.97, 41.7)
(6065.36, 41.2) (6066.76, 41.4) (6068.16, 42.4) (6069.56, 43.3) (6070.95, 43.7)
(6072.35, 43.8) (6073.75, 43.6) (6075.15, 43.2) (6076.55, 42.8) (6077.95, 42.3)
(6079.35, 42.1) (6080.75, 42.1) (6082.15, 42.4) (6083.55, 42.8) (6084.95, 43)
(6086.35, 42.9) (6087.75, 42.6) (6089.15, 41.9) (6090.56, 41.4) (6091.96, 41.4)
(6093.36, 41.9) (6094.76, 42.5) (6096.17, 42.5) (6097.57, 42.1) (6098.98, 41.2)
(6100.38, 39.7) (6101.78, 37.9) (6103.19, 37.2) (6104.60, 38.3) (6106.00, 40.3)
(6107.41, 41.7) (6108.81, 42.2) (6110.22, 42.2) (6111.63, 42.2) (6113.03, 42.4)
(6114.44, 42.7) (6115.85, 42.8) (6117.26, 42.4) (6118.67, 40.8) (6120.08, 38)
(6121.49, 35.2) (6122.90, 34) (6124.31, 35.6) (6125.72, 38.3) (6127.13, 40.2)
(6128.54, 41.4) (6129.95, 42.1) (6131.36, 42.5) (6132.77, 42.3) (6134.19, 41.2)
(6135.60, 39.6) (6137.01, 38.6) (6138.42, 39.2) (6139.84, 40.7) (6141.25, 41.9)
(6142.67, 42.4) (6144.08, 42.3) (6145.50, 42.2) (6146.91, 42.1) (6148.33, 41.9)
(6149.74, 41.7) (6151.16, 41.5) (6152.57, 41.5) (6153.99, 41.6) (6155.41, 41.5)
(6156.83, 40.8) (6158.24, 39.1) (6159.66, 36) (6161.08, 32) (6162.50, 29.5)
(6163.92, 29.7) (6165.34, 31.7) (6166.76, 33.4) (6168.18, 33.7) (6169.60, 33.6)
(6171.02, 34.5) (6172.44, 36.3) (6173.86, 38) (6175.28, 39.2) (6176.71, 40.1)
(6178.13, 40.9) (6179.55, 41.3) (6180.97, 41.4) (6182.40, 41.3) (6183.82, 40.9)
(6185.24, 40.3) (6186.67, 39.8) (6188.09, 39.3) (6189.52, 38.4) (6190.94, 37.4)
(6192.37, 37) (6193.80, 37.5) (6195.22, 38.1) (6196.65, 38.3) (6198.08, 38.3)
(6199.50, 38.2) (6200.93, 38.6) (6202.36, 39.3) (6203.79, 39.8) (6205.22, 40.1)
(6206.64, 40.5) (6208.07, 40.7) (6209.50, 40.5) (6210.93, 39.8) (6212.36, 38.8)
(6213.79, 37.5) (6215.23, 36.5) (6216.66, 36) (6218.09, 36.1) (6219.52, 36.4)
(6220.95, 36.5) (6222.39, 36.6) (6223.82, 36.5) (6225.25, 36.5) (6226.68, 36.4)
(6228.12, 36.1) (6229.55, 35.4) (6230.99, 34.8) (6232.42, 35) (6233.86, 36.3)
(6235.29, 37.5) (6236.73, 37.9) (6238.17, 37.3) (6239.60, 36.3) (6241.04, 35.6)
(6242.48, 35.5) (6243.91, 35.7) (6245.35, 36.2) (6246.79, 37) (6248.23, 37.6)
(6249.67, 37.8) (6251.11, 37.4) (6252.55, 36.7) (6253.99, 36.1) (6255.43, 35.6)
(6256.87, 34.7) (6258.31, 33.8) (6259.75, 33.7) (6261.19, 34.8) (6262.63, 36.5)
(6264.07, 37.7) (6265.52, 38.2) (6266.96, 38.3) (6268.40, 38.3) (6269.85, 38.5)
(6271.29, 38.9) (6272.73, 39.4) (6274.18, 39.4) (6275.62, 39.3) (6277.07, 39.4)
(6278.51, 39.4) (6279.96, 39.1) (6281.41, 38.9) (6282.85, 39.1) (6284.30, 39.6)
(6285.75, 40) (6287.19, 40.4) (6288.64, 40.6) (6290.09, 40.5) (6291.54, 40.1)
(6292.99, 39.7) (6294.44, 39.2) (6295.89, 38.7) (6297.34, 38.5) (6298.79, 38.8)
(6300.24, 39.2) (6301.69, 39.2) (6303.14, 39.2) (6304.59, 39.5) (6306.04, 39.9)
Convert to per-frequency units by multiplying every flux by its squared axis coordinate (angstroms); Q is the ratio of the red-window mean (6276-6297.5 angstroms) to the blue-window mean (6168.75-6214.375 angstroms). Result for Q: 1.05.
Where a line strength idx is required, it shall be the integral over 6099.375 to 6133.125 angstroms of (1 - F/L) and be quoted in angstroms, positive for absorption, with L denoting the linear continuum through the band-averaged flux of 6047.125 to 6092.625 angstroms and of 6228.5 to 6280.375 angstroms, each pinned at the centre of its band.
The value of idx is 0.9 angstroms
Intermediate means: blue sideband 42.6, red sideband 37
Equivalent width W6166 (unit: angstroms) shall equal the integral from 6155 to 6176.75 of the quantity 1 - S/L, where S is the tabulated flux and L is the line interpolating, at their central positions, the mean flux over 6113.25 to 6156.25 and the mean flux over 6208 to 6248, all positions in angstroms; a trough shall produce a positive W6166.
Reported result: 2.2 angstroms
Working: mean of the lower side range 40.6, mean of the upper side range 36.8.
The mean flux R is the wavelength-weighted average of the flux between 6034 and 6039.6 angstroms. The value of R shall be 42.4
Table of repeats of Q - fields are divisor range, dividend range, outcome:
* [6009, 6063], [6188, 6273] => 0.96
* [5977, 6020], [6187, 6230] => 1.02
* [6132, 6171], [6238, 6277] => 0.99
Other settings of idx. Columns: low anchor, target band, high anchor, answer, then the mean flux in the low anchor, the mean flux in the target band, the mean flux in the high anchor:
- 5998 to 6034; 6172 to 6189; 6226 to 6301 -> -0.6 angstroms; 40.2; 39.9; 37.6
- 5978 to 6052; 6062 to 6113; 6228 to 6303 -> -2.5 angstroms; 40.7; 41.8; 37.7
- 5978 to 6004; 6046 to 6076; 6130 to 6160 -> -1.5 angstroms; 40.4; 42.7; 41.1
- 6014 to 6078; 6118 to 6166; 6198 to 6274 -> 0.5 angstroms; 41.8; 39.1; 37.2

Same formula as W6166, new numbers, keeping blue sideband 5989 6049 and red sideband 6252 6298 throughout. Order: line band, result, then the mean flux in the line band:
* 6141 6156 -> -0.89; 41.9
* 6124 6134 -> -0.22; 40.6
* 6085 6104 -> -0.54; 41.2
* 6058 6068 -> -0.41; 42.1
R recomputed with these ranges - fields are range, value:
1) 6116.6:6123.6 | 38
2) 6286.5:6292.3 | 40.3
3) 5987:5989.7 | 39.7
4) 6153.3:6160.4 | 39.8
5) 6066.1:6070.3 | 42.4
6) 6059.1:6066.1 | 42.1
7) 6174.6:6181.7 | 40.6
